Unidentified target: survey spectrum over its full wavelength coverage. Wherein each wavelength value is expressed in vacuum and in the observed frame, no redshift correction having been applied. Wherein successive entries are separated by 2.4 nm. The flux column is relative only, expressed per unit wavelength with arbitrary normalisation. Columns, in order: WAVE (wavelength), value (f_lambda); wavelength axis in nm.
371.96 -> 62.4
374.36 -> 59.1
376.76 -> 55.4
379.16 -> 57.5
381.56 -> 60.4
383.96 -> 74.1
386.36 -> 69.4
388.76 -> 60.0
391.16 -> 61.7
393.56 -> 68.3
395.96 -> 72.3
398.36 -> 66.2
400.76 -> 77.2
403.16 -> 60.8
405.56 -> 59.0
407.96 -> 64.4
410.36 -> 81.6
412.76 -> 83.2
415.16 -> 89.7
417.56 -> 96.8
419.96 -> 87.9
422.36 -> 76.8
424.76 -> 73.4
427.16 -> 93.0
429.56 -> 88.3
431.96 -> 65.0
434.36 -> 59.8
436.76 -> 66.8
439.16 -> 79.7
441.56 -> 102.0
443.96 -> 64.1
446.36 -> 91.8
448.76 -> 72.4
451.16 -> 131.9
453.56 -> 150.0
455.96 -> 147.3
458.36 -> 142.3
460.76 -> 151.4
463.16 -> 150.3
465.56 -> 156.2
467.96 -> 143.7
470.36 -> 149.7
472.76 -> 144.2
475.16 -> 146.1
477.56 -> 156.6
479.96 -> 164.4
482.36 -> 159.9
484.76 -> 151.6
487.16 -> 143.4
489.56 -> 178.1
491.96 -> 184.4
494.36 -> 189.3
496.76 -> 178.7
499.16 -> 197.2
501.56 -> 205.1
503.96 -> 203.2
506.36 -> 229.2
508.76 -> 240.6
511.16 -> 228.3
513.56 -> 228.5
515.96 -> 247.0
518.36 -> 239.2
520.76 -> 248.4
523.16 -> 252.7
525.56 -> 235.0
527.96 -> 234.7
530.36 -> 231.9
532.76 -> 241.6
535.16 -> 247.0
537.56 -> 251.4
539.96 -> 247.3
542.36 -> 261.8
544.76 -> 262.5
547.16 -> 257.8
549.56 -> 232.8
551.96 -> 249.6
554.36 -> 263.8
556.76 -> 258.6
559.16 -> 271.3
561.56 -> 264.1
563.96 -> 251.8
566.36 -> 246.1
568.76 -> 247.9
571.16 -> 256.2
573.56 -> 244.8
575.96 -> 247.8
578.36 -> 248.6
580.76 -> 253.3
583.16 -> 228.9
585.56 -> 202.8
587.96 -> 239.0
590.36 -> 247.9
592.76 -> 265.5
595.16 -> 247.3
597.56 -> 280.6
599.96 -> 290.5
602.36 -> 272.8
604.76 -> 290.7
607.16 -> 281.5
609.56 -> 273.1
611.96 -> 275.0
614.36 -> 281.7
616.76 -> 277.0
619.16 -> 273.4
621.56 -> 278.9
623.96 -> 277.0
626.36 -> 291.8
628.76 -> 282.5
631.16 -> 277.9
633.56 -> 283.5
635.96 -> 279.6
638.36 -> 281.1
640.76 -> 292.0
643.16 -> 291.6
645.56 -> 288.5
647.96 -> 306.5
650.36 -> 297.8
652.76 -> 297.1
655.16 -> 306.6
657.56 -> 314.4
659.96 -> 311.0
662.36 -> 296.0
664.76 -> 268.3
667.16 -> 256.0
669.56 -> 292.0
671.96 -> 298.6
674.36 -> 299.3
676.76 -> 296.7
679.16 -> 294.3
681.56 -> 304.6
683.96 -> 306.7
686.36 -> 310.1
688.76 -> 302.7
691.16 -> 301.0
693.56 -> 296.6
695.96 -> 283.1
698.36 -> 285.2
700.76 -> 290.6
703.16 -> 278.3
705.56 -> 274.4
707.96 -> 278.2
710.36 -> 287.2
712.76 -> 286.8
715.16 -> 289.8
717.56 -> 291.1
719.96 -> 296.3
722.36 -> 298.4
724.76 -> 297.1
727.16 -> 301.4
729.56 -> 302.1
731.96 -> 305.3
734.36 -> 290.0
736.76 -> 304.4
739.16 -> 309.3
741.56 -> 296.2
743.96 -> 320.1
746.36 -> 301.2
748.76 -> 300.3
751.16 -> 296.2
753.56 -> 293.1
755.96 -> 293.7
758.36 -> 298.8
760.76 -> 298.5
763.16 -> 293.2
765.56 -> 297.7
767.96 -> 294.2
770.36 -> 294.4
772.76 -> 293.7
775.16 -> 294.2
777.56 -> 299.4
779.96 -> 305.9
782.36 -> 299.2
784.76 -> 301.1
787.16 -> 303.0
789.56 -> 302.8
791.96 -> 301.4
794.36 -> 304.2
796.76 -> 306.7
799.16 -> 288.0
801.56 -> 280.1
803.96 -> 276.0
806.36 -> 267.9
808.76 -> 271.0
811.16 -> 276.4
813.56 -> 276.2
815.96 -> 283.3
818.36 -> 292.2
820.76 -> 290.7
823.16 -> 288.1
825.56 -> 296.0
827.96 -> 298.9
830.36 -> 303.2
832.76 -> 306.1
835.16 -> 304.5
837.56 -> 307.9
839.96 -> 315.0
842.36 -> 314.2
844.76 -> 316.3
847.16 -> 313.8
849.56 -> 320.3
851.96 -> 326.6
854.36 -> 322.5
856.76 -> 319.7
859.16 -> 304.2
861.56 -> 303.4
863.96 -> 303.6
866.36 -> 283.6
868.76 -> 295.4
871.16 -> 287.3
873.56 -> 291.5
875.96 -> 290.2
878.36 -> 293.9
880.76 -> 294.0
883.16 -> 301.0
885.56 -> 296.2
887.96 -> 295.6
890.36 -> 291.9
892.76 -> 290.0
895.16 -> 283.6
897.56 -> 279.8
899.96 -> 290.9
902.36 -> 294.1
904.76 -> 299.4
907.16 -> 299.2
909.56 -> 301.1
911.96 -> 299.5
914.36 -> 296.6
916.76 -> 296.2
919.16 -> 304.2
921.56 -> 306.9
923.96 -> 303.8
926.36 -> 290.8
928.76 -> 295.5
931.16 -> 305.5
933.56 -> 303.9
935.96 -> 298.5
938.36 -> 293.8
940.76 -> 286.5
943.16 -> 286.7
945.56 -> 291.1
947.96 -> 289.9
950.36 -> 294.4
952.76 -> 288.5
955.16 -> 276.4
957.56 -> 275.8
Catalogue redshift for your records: 0.130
